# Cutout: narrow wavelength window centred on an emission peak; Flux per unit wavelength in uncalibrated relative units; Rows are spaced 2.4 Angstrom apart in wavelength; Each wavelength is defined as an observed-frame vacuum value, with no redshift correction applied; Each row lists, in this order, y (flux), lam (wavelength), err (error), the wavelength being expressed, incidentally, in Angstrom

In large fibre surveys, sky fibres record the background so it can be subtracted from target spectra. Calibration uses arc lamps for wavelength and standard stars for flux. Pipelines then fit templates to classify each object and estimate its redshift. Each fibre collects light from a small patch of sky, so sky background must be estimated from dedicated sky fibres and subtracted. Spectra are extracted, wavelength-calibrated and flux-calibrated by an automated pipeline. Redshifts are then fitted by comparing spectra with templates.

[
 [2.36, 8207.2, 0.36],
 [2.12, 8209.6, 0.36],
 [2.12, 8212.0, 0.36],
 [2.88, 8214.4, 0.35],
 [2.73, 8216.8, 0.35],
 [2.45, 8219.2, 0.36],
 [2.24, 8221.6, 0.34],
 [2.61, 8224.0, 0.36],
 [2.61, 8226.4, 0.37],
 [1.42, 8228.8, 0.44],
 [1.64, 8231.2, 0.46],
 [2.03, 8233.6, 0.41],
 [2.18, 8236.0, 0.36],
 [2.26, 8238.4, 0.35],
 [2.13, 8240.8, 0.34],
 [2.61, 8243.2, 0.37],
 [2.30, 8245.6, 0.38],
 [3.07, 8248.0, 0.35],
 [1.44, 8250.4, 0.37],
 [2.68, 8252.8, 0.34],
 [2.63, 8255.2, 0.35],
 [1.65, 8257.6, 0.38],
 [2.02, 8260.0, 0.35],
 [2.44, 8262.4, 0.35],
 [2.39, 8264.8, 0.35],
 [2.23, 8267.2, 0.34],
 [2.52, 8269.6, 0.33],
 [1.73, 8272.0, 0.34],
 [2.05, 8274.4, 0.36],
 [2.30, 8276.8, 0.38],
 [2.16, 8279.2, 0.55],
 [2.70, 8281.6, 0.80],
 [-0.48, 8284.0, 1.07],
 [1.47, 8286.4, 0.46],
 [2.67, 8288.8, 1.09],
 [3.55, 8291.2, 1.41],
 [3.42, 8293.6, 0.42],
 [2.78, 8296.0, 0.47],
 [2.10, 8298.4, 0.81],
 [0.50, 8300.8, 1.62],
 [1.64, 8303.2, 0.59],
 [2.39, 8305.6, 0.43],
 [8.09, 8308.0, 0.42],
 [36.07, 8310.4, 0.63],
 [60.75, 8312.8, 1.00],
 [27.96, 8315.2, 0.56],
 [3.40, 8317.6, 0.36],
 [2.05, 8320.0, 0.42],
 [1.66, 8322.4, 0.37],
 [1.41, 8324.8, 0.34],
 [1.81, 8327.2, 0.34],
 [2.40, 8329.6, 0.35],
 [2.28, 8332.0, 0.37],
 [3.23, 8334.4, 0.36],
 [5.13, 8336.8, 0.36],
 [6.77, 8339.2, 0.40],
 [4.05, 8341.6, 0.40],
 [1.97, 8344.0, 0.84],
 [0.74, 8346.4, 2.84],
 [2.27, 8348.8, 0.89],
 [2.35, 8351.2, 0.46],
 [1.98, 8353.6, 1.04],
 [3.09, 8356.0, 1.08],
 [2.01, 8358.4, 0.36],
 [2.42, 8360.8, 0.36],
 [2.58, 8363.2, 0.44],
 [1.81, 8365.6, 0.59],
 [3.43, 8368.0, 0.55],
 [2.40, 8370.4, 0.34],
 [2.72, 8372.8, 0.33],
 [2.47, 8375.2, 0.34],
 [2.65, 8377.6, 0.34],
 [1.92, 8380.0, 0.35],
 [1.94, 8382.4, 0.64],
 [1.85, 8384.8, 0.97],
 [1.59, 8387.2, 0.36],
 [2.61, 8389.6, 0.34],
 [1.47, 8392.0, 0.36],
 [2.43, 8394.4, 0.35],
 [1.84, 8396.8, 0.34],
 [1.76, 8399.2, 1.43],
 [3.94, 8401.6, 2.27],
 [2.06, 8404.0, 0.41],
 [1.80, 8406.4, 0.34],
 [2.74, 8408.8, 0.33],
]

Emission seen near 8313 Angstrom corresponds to Halpha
